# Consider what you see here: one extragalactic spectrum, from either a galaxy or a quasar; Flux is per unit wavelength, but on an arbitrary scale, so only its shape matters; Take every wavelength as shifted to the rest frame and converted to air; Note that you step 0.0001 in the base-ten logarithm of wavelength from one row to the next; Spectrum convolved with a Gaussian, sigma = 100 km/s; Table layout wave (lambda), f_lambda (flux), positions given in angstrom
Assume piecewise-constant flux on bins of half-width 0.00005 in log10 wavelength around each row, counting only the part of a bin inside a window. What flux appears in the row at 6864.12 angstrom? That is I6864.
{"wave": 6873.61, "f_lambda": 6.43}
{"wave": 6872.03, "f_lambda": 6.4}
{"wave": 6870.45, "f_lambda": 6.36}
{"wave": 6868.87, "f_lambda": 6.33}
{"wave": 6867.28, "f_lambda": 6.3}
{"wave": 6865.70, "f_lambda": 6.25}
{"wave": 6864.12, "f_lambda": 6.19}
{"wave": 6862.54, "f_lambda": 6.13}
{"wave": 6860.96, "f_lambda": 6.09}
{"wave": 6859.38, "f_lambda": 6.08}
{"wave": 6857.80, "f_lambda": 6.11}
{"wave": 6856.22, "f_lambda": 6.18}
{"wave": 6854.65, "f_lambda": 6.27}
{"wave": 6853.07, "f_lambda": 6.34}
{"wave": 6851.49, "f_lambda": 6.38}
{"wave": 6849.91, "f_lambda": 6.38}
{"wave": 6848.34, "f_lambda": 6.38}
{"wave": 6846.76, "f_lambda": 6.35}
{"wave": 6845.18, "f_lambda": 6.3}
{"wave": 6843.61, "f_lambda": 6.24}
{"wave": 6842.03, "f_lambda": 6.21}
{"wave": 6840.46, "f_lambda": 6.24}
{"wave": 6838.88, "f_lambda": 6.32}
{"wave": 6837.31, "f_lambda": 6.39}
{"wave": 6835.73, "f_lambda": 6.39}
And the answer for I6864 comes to 6.19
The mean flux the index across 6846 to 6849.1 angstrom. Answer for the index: 6.36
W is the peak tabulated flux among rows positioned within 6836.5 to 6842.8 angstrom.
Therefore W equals 6.39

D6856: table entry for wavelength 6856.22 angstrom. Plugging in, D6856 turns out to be 6.18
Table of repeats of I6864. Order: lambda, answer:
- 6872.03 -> 6.4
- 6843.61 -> 6.24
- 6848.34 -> 6.38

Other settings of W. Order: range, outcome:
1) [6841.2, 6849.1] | 6.38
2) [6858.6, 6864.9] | 6.19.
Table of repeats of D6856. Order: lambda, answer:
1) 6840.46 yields 6.24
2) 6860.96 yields 6.09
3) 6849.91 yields 6.38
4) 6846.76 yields 6.35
